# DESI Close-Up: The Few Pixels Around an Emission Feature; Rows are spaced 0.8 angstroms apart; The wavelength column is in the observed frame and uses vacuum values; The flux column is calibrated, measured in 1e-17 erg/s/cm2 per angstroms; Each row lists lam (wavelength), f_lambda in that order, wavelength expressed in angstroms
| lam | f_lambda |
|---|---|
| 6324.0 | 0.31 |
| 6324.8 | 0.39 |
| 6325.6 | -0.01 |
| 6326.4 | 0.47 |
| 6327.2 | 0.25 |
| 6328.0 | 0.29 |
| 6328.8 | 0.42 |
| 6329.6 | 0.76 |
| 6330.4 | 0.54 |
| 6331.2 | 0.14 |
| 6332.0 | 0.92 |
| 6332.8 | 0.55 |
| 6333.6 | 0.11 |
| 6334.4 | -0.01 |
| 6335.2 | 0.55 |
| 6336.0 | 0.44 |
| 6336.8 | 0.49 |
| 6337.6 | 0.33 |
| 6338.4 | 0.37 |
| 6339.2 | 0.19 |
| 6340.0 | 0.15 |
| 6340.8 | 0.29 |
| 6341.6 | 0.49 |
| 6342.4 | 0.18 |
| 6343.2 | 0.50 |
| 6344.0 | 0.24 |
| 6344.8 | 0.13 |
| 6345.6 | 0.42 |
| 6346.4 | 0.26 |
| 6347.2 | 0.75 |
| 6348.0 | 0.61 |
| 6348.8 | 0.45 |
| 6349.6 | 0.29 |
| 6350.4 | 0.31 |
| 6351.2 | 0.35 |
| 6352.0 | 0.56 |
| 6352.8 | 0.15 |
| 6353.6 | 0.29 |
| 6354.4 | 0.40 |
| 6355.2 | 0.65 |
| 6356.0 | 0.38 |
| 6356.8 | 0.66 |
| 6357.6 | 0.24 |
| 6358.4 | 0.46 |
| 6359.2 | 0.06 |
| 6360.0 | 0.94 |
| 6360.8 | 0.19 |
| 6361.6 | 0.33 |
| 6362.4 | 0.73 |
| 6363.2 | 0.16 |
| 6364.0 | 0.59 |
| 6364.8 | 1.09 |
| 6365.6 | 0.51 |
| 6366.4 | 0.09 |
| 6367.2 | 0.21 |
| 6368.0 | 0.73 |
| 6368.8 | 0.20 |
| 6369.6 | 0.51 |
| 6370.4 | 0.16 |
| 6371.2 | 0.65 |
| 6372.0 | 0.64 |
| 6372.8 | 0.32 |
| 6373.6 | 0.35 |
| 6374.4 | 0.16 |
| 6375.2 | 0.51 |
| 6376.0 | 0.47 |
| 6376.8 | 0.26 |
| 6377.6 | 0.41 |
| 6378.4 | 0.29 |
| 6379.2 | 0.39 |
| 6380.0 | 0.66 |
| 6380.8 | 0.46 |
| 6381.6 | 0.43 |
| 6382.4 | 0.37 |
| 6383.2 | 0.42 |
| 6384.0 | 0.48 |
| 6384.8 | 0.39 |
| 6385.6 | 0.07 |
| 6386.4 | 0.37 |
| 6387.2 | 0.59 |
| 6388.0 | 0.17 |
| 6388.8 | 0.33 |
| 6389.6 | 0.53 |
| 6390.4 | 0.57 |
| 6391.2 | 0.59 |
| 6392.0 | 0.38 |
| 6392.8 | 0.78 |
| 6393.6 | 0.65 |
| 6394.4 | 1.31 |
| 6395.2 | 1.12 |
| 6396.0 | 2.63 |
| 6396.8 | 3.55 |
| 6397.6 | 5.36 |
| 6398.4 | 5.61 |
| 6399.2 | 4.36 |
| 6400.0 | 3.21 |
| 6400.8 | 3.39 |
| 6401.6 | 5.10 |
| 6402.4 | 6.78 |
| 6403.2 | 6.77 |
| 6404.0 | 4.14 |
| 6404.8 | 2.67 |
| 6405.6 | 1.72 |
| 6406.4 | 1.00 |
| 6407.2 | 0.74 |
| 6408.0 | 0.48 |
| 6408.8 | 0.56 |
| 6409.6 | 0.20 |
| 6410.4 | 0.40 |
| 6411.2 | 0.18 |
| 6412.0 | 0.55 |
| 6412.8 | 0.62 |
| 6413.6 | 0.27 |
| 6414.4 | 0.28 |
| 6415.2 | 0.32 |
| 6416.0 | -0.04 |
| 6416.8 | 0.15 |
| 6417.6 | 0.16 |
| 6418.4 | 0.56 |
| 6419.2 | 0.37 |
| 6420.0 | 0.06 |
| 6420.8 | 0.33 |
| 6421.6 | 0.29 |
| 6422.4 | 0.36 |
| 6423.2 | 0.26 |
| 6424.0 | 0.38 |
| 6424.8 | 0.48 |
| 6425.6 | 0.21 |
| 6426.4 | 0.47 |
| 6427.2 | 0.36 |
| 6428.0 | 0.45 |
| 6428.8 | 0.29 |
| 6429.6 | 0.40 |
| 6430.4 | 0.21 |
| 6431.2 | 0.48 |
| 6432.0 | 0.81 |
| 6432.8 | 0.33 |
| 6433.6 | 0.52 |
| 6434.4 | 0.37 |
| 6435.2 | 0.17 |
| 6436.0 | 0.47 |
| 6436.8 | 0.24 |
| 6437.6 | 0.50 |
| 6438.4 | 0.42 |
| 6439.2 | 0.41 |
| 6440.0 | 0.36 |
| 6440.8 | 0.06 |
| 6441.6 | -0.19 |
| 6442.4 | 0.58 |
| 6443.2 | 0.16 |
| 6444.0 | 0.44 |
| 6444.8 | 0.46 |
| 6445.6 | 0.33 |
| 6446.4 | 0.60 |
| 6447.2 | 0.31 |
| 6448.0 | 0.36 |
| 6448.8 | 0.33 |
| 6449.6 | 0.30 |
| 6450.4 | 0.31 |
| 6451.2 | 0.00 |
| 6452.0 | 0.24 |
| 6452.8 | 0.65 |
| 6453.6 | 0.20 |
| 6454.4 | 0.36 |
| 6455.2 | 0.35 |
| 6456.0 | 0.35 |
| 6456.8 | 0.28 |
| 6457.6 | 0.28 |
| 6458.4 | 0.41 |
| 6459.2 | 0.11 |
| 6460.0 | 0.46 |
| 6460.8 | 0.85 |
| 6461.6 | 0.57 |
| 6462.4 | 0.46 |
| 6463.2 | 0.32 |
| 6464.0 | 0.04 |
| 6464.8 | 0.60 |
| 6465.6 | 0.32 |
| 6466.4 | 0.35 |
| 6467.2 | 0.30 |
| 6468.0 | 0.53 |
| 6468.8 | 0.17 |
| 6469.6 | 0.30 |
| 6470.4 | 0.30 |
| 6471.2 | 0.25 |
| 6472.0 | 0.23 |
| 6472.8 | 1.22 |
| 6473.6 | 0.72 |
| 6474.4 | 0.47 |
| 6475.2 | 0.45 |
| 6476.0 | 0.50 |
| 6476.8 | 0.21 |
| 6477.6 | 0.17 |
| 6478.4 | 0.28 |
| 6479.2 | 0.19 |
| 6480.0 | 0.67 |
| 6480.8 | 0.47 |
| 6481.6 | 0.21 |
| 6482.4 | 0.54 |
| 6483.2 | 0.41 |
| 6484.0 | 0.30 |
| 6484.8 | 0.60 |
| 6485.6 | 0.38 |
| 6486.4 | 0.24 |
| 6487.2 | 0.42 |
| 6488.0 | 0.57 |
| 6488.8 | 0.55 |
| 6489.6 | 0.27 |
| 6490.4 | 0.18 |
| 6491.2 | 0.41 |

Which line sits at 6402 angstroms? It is [O II] 3727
